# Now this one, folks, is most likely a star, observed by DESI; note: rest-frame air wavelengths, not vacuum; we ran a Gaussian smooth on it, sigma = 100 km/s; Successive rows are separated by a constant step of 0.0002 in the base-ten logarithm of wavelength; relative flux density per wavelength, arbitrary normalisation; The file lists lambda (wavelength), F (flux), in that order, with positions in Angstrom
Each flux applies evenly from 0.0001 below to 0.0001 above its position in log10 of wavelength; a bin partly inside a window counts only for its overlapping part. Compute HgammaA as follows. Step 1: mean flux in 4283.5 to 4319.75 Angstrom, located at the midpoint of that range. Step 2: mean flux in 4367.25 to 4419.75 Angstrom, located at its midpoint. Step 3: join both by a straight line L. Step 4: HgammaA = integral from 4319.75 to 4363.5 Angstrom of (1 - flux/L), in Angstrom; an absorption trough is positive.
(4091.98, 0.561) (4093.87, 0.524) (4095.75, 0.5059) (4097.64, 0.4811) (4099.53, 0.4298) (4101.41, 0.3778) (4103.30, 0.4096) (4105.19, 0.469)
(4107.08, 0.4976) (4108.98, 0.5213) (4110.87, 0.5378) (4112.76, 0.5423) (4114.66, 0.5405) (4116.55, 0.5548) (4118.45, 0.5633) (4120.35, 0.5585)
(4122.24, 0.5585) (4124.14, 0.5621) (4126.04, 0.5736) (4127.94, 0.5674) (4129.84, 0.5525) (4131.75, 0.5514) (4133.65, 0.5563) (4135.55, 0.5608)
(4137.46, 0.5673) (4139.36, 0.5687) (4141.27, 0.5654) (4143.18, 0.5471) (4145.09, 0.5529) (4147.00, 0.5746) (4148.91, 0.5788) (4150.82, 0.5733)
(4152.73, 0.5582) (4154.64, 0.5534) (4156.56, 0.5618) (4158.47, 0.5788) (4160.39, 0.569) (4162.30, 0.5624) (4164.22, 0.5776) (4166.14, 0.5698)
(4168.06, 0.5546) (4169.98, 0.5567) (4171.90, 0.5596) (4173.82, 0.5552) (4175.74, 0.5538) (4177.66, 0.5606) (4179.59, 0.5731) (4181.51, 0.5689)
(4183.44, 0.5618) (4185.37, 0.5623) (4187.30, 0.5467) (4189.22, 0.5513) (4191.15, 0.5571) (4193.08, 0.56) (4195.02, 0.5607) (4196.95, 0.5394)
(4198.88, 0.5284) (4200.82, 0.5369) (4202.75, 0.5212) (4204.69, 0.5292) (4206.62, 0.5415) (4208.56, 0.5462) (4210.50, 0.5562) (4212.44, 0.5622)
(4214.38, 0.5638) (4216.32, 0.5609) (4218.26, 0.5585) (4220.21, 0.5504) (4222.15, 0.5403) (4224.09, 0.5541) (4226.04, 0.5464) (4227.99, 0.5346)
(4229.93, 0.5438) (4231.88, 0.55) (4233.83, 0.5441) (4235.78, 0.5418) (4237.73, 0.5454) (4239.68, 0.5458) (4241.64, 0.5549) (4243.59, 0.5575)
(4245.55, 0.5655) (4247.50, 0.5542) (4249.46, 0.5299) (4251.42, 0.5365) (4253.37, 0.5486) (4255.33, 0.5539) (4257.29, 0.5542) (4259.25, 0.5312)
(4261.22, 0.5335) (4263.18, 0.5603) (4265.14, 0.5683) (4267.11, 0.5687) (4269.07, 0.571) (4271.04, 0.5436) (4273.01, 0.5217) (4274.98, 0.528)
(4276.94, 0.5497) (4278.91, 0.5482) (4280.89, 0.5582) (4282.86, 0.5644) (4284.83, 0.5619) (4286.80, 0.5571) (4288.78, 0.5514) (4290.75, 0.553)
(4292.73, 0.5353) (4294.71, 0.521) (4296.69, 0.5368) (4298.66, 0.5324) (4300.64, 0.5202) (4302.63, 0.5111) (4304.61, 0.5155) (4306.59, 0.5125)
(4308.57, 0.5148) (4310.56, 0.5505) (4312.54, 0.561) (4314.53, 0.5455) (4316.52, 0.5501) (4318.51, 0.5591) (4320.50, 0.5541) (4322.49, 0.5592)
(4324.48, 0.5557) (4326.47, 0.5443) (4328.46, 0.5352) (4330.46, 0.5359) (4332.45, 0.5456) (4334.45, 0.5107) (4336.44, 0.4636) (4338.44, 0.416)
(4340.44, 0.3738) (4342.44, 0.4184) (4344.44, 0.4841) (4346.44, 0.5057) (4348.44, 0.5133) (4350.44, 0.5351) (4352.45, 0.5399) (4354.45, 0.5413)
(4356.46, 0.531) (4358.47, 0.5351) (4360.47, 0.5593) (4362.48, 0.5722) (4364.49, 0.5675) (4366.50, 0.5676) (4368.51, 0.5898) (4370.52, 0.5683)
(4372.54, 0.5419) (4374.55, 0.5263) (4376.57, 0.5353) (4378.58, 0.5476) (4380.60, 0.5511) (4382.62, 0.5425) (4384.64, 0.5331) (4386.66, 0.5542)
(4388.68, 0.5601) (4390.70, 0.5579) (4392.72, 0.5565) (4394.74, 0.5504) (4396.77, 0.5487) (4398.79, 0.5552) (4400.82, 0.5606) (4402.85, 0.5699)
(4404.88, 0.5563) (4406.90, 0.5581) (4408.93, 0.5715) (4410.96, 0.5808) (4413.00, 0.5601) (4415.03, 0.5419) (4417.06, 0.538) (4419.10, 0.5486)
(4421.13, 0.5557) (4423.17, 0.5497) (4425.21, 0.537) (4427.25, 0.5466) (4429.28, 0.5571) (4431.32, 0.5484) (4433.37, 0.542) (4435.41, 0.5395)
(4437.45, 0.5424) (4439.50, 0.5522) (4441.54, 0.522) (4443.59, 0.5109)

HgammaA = 2.5 Angstrom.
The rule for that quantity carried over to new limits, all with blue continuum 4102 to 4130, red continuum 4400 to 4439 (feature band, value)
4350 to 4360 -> 0.2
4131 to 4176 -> -2.4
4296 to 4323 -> 0.4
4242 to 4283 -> -0.6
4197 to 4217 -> -0.2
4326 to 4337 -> 0.5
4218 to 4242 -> -0.3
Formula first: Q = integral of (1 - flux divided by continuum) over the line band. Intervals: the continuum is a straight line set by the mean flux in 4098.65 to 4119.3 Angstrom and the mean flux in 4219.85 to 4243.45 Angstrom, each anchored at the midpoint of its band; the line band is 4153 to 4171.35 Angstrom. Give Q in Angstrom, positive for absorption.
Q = -1.68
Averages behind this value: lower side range 0.495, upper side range 0.546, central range 0.564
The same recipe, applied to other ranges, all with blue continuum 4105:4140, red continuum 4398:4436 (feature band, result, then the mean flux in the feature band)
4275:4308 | 0.78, 0.539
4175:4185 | -0.25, 0.564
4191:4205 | 0.23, 0.541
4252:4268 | -0.02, 0.552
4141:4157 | -0.39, 0.563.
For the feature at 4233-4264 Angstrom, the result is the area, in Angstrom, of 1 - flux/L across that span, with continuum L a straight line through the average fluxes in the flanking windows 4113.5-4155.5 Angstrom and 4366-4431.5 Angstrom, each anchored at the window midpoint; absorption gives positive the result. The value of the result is 0.6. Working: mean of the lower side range 0.561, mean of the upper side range 0.554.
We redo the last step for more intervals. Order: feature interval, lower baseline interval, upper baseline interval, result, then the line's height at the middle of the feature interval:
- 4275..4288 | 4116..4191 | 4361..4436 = 0.1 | 0.558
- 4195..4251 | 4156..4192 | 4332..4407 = 0.8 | 0.555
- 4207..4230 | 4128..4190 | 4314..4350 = -0.3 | 0.544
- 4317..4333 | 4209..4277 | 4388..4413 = 0.2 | 0.555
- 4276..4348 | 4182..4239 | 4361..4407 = 3.5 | 0.552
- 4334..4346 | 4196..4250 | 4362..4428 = 2.3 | 0.552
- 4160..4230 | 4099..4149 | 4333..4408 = -2.5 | 0.534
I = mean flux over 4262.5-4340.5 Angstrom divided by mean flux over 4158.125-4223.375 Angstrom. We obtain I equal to 0.97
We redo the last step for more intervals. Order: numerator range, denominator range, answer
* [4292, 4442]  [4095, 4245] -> 0.99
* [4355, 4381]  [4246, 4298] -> 1.01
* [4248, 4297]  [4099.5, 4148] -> 1.02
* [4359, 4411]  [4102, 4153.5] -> 1.02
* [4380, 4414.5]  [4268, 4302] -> 1.02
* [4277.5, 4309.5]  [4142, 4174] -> 0.95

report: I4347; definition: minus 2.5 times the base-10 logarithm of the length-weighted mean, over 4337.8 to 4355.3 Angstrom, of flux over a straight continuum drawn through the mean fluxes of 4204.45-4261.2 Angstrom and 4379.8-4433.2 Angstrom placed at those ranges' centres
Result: 0.15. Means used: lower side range 0.548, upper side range 0.553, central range 0.482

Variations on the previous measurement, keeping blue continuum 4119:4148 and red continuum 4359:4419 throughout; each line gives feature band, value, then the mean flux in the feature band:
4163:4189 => 0.00 mag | 0.561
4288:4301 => 0.04 mag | 0.536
